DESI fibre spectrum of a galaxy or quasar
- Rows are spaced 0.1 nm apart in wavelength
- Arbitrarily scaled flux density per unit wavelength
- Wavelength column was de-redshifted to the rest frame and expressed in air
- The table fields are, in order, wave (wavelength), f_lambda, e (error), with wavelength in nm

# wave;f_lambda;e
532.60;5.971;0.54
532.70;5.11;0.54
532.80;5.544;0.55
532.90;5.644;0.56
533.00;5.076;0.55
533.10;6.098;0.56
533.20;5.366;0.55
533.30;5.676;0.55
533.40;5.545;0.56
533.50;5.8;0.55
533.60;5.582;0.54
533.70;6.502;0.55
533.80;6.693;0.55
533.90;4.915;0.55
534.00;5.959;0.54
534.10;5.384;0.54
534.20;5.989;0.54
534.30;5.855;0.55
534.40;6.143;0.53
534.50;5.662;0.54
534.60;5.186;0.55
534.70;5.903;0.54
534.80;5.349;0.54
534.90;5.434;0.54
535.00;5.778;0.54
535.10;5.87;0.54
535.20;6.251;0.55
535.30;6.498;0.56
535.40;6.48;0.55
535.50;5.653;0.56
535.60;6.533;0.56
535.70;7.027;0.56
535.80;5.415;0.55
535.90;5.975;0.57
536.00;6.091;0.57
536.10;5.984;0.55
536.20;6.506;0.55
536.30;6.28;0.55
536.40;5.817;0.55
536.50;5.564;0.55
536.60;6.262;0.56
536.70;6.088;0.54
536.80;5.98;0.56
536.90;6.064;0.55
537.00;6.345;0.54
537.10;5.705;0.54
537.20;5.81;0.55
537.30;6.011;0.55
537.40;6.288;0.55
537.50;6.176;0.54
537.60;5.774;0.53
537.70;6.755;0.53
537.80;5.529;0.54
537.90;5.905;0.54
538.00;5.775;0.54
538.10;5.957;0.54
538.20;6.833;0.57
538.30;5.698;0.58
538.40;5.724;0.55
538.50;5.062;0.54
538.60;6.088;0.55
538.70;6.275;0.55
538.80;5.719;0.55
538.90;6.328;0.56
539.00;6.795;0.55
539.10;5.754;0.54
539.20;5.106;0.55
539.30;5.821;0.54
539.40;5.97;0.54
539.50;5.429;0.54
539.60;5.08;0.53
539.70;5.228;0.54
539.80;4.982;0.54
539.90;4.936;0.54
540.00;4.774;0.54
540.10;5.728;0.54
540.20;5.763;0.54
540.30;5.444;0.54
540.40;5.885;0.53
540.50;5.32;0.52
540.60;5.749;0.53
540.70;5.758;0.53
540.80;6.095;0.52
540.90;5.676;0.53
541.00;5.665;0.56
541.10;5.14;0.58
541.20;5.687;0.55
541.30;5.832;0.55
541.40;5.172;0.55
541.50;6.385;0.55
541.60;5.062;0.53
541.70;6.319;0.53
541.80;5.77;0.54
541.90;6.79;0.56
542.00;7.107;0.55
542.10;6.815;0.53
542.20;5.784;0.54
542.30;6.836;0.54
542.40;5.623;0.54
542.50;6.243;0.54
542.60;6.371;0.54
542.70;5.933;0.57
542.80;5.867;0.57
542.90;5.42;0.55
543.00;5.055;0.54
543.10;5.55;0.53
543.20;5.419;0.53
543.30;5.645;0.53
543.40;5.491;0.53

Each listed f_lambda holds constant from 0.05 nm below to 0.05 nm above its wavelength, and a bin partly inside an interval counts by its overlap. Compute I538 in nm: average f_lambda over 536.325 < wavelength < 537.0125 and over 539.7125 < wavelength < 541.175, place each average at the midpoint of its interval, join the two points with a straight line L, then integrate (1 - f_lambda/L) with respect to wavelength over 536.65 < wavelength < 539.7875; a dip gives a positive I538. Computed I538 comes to -0.05 nm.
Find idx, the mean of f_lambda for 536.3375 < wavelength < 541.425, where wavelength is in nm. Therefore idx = 5.78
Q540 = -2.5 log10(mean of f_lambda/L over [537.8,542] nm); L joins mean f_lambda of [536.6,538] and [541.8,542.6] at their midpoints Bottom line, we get 0.09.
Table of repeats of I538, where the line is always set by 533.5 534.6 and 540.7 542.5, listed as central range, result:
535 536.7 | -0.074 nm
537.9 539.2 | -0.008 nm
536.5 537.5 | -0.025 nm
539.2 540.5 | 0.120 nm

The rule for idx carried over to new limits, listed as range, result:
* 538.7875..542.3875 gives 5.77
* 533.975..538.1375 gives 5.98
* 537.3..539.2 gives 6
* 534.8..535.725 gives 6.1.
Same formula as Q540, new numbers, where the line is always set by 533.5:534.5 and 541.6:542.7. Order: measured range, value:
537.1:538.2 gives 0.01 mag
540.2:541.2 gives 0.10 mag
